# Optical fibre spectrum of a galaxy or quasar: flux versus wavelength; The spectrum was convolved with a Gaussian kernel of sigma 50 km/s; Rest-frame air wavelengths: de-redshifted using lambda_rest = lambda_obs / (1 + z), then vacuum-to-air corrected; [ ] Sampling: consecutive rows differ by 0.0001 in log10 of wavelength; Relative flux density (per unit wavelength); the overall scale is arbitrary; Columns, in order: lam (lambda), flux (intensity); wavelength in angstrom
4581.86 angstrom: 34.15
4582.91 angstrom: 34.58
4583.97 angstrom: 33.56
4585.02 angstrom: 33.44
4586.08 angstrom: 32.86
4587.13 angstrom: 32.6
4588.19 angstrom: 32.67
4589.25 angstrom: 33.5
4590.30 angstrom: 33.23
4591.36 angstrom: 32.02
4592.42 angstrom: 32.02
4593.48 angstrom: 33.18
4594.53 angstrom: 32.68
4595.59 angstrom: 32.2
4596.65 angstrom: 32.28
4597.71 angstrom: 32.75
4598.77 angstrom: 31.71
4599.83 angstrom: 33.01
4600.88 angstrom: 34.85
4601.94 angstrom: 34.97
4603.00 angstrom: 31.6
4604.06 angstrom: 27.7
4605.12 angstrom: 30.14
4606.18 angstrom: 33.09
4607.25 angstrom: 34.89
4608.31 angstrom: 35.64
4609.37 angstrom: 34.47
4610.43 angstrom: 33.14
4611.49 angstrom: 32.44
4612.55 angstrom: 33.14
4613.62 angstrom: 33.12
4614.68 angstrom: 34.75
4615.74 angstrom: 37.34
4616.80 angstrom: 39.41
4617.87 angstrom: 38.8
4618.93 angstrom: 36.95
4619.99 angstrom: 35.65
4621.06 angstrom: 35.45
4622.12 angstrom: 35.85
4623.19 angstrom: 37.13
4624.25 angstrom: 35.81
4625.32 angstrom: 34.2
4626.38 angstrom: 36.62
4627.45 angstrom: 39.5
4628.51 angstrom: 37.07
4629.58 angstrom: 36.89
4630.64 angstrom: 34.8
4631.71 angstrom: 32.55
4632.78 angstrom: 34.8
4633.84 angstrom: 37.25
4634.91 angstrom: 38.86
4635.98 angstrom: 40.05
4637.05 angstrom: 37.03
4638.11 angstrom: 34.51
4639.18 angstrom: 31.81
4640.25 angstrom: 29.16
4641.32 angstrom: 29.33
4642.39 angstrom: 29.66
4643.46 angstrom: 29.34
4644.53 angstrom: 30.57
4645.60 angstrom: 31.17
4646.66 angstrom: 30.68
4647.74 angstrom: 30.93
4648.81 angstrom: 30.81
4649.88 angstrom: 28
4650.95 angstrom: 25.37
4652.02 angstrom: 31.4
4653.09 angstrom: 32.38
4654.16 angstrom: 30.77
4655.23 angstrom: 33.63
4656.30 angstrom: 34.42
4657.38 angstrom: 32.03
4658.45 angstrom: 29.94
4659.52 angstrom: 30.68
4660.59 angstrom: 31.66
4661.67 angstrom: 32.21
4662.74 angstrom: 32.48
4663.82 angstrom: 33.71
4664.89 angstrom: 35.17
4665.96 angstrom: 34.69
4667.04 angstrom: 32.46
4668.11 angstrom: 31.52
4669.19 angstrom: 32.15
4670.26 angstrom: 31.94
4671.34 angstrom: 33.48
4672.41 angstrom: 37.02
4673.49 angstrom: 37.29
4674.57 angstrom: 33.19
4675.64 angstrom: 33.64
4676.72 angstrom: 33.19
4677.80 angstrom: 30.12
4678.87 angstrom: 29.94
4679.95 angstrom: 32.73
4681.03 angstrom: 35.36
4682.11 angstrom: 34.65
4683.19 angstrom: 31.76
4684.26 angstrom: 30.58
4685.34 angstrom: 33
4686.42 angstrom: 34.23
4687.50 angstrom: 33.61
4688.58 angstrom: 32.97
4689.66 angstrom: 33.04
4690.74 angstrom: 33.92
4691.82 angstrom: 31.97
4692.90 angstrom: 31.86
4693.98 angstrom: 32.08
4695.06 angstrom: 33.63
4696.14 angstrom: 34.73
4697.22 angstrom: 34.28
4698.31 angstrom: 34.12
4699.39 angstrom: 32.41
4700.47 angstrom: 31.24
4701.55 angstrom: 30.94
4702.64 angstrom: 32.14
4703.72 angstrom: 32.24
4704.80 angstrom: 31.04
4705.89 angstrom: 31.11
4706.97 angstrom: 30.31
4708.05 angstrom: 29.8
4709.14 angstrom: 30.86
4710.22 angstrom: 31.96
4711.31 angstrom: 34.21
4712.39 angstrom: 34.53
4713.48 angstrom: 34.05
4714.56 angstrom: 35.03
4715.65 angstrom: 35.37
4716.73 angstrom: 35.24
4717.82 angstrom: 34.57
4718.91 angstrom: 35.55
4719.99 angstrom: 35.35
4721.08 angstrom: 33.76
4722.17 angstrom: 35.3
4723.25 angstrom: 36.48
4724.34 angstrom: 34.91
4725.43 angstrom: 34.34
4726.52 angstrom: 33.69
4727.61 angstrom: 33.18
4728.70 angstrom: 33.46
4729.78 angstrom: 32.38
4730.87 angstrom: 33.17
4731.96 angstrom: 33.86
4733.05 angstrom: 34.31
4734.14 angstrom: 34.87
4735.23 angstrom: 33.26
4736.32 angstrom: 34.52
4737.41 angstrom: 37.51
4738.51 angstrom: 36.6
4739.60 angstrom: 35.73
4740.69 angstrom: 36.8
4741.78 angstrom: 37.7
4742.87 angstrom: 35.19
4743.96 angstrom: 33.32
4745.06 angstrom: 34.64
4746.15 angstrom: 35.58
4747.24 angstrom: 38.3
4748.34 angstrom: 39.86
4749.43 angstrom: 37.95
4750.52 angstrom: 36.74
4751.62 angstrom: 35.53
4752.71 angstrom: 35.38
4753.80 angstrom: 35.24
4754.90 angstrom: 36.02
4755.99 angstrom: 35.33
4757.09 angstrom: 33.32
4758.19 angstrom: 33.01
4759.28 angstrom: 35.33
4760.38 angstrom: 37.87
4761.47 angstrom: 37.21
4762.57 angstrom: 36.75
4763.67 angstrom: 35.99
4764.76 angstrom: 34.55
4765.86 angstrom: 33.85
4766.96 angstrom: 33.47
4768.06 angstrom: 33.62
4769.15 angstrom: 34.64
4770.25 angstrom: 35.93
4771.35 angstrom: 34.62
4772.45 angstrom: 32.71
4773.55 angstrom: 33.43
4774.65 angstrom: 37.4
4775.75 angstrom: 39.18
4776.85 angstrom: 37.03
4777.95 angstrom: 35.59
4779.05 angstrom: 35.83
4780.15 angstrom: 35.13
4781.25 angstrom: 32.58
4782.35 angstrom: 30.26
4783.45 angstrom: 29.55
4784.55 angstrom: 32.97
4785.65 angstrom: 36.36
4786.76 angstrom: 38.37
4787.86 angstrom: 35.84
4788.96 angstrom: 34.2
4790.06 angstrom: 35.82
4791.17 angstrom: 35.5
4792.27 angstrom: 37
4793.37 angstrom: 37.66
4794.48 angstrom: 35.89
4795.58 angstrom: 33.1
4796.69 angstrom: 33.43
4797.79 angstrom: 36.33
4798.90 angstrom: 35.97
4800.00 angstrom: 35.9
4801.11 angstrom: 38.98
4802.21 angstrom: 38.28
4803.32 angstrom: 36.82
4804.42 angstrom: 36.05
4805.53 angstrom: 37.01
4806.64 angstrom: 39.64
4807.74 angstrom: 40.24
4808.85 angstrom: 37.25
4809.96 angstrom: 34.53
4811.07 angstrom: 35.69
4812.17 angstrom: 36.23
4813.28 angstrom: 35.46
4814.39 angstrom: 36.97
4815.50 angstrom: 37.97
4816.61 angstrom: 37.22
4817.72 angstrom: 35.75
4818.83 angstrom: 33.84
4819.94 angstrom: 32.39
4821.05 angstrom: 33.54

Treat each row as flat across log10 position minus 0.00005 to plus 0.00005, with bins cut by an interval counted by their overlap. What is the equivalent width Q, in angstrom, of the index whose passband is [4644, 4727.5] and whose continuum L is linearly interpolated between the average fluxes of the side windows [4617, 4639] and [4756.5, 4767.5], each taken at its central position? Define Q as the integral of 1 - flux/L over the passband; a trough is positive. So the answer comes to 7.2 angstrom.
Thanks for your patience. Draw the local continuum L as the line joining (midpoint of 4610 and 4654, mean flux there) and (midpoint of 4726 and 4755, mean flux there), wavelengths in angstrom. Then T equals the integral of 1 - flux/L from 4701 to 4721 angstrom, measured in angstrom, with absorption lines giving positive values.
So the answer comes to 1.1 angstrom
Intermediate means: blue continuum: 34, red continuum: 35.4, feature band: 33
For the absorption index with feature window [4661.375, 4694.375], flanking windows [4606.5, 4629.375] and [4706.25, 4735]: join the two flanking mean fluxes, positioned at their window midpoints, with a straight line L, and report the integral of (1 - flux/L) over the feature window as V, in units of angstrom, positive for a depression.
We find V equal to 1.5 angstrom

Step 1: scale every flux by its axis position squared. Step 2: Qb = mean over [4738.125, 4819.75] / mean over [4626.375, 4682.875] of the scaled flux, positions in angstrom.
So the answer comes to 1.14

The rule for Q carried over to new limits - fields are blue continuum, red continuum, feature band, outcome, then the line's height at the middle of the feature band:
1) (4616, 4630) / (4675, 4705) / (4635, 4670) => 3.1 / 35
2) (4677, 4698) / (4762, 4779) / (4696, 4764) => -0.8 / 34.1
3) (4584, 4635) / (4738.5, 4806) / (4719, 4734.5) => 0.4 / 35.2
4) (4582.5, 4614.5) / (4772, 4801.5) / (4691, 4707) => 0.8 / 34.2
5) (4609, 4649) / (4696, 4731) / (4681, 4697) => 0.3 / 33.7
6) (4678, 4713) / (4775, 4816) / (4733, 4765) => -1.4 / 34.4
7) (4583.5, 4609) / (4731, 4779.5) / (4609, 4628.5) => -1.5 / 33.2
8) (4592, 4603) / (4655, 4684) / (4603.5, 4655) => -1.3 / 32.9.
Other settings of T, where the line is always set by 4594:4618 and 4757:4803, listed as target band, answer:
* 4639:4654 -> 1.7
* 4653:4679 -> 1.0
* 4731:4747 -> -0.2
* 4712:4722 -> -0.1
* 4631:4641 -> -0.3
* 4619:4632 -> -0.9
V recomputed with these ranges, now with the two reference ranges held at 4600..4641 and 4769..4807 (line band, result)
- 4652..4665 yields 1.0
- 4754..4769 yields 0.2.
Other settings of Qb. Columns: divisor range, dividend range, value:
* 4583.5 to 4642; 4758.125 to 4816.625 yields 1.12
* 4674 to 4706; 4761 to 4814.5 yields 1.14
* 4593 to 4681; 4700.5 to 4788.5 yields 1.09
